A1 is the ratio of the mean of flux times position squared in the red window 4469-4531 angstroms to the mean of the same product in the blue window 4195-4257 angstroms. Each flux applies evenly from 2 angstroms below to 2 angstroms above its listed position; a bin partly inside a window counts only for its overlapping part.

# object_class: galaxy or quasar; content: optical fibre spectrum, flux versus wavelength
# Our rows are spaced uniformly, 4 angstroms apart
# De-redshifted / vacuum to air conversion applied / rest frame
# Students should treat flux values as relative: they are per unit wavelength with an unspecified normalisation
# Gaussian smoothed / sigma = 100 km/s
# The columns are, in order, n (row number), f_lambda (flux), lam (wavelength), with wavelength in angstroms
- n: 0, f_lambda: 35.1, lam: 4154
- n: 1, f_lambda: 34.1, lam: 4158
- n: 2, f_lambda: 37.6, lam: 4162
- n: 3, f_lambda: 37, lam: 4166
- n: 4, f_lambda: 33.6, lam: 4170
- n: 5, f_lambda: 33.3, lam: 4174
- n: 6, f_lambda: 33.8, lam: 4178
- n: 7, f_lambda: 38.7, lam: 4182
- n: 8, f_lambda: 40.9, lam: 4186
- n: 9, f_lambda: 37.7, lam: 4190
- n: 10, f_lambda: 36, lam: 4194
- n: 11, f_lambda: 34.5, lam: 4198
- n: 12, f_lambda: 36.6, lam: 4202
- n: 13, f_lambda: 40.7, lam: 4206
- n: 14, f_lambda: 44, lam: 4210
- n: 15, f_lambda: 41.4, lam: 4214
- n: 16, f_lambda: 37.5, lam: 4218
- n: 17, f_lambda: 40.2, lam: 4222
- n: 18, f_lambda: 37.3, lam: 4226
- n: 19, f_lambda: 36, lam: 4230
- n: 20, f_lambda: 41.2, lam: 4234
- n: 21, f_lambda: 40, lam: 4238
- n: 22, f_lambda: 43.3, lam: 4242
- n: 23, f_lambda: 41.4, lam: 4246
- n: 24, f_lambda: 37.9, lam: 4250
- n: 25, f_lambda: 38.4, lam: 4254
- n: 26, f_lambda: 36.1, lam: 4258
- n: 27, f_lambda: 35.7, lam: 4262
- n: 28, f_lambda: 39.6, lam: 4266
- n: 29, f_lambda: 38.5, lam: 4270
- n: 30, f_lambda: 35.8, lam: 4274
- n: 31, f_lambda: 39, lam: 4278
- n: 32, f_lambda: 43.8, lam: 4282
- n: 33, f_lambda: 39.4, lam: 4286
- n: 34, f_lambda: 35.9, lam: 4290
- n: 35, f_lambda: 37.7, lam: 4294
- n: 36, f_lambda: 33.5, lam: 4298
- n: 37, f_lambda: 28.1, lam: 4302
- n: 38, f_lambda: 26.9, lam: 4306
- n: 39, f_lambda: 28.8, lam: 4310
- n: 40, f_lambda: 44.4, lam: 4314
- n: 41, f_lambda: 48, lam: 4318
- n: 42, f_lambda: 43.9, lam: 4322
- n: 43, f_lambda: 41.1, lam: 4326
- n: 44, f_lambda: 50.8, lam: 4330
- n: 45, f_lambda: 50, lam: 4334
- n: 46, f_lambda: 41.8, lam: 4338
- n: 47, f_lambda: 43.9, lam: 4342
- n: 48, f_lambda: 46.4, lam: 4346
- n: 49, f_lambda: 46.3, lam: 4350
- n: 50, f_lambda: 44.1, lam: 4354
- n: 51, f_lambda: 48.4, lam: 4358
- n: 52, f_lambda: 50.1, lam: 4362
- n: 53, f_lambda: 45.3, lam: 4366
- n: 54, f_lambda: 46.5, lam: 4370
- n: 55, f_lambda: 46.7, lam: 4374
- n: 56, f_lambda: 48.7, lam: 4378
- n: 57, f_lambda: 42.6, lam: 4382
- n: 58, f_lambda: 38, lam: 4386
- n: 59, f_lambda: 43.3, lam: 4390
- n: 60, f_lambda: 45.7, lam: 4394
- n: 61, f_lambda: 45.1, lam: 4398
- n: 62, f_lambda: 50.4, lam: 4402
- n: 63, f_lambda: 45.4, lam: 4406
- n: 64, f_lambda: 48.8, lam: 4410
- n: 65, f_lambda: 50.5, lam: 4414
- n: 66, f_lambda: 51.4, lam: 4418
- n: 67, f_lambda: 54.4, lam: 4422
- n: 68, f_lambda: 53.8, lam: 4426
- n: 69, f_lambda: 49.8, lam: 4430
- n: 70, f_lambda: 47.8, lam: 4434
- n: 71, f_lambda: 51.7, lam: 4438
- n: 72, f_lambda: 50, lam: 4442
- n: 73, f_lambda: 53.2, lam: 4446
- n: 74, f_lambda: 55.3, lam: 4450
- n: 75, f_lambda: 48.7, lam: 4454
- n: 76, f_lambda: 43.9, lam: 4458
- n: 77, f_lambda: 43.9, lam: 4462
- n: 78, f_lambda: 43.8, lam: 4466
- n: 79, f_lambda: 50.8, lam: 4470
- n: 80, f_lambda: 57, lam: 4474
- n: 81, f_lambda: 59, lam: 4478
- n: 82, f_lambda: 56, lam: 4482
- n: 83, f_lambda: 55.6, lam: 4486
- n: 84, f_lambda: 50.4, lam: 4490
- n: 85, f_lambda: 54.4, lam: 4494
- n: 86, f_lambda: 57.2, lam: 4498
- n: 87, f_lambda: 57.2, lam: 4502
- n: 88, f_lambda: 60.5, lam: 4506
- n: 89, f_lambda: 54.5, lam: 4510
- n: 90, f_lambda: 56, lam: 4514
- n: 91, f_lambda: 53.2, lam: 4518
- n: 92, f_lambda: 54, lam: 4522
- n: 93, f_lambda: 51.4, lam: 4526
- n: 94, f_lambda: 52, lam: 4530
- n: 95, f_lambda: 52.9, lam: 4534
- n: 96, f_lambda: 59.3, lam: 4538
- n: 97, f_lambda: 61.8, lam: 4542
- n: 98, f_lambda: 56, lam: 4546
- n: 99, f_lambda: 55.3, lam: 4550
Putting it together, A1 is 1.59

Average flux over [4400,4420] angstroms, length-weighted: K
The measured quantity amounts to 49.3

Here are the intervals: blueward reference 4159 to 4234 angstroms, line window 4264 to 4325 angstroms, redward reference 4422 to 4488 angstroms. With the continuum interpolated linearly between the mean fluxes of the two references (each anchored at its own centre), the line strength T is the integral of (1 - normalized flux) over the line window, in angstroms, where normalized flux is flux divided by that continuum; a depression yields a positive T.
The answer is 7.4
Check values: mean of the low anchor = 37.6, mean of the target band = 37.6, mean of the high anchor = 51.4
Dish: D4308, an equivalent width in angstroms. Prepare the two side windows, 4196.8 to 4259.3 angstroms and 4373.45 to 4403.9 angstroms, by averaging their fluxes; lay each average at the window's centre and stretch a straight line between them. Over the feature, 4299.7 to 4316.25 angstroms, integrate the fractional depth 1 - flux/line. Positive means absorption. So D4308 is 3.9 angstroms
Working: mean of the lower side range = 39.3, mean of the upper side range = 45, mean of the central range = 32.3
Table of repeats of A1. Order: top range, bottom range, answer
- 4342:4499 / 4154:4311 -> 1.44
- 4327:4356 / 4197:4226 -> 1.24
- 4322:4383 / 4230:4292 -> 1.24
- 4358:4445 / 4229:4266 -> 1.32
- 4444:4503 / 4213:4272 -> 1.50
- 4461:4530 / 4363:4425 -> 1.20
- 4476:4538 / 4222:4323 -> 1.61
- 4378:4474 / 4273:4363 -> 1.23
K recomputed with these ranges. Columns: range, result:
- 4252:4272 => 37.7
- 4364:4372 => 45.9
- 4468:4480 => 55.6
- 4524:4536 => 52.1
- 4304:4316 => 33.4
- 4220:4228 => 38.8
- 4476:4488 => 56.9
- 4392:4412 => 47.1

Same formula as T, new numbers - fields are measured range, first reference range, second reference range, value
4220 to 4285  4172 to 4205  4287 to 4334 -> -2.4 angstroms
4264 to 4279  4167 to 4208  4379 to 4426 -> 0.9 angstroms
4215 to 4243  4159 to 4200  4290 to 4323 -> -2.4 angstroms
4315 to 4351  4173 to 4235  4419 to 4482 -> -0.7 angstroms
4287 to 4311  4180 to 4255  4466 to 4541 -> 6.2 angstroms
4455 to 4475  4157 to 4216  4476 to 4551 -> 2.1 angstroms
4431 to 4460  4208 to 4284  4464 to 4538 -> 0.6 angstroms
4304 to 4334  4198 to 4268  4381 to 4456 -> 1.7 angstroms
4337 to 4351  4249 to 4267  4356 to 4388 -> -0.3 angstroms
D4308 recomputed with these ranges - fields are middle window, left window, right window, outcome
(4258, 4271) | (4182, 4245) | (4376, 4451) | 1.25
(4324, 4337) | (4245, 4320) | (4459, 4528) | -1.86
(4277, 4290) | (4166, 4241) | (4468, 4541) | 0.75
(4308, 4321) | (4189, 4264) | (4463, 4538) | 0.92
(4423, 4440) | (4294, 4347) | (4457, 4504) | -0.75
